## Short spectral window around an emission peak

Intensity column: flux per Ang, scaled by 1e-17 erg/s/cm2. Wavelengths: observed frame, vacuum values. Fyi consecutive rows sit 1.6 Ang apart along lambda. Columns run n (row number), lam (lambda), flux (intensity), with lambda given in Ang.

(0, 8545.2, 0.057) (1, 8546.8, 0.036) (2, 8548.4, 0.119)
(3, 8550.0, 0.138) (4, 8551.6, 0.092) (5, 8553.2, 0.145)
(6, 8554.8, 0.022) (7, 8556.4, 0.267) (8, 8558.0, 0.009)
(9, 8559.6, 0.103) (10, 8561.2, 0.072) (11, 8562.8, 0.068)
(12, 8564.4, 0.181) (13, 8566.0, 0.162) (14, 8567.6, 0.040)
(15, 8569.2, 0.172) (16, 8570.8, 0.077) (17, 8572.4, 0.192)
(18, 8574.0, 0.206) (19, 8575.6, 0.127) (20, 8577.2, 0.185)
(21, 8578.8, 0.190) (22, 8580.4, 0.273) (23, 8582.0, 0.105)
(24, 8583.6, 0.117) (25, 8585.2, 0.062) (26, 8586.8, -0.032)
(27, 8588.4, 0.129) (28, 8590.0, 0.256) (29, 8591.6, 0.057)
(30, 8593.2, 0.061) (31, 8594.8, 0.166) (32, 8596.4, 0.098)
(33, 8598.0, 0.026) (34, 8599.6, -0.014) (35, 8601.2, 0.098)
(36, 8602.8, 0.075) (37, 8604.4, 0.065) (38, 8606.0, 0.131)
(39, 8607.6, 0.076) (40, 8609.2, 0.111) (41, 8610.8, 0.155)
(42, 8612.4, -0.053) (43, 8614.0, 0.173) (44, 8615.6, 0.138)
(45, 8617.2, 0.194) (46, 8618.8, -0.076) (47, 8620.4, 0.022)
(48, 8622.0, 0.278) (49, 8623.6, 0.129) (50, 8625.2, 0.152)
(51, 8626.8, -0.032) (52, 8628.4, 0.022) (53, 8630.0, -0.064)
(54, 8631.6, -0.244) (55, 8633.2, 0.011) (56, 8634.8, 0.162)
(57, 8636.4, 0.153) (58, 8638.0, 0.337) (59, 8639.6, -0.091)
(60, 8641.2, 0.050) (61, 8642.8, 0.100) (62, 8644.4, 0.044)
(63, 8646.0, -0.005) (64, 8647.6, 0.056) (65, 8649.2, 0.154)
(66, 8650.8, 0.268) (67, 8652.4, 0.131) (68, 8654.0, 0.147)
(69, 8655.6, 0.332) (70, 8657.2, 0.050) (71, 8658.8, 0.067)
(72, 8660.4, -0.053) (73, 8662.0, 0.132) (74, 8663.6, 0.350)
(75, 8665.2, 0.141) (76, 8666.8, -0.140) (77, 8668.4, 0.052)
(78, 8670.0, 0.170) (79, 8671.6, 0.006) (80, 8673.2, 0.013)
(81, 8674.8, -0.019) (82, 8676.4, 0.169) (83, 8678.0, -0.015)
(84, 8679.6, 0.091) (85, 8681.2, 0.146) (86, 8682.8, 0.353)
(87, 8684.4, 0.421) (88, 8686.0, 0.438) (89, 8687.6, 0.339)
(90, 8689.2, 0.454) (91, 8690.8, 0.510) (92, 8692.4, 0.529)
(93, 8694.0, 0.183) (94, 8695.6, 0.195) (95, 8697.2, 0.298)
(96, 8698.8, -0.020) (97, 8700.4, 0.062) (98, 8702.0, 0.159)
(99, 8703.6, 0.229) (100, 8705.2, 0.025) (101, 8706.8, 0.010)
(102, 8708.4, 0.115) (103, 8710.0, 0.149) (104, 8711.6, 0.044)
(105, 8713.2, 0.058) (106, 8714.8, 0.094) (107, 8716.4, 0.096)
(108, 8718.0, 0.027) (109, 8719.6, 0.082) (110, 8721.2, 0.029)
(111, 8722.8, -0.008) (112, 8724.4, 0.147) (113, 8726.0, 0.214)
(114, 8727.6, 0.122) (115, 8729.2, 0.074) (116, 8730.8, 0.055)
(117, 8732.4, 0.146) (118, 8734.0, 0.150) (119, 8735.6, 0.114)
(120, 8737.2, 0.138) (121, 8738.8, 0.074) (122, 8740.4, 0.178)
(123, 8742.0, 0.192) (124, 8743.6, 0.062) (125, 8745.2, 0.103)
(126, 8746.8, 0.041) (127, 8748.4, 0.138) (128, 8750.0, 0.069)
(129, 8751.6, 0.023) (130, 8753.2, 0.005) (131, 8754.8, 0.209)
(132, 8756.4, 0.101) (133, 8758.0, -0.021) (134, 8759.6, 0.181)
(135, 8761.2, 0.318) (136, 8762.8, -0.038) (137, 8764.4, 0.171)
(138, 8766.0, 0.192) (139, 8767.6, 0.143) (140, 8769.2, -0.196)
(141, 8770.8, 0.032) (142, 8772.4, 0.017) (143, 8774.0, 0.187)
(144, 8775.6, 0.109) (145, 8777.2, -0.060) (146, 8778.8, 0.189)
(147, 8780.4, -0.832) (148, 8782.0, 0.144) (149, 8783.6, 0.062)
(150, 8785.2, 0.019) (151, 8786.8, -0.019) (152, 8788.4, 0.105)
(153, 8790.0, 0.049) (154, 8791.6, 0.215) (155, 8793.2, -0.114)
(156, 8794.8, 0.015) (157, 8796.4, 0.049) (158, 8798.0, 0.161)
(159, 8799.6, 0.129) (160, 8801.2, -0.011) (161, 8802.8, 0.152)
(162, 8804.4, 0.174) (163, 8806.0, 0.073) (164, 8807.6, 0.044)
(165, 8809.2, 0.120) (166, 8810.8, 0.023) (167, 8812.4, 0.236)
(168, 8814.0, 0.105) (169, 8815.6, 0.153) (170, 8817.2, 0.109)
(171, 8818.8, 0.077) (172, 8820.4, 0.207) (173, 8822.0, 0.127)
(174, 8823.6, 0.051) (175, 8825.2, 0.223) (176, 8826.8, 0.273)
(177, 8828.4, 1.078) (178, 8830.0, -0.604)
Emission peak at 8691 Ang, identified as [O II] 3727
